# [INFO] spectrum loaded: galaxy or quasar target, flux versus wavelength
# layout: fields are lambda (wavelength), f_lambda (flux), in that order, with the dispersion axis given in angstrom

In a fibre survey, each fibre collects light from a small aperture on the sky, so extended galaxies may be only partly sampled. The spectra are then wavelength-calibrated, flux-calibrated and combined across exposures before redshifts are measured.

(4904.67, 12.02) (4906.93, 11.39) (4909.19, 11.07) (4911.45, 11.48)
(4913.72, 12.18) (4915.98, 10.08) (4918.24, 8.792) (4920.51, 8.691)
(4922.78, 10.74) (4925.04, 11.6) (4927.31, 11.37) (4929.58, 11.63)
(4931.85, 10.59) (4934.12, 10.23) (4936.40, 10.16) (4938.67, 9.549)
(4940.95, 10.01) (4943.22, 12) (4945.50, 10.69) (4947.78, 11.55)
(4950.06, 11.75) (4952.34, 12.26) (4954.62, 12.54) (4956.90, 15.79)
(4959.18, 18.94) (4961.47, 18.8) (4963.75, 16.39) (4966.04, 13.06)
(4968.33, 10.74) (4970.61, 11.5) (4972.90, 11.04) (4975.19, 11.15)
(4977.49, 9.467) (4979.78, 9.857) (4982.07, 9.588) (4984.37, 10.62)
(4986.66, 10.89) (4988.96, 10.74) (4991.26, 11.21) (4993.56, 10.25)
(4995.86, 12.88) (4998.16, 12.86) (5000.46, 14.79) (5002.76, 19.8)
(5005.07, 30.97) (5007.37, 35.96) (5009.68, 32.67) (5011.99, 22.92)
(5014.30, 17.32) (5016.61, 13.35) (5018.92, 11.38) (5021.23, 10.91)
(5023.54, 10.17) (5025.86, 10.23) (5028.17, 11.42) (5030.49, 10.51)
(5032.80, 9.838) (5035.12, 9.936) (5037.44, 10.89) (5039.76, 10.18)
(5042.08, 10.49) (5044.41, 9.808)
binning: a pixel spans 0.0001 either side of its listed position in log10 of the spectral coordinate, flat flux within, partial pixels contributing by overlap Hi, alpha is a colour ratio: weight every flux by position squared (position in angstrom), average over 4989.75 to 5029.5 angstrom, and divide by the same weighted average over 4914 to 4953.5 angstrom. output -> 1.6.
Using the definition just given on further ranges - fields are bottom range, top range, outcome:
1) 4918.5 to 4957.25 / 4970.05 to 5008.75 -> 1.33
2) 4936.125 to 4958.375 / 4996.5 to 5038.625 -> 1.43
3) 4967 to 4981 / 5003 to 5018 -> 2.37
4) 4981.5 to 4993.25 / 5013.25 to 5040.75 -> 1.08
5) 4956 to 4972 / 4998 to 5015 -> 1.65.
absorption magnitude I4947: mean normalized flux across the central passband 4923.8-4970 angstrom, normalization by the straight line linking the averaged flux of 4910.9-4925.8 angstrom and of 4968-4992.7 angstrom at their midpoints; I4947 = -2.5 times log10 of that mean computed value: -0.18 mag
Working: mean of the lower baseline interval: 10.4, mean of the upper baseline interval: 10.6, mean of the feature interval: 12.5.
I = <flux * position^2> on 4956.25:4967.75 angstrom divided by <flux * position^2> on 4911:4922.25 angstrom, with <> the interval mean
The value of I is 1.6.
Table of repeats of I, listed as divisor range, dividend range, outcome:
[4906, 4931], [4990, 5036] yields 1.53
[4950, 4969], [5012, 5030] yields 0.89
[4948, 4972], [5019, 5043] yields 0.77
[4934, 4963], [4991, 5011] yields 1.65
